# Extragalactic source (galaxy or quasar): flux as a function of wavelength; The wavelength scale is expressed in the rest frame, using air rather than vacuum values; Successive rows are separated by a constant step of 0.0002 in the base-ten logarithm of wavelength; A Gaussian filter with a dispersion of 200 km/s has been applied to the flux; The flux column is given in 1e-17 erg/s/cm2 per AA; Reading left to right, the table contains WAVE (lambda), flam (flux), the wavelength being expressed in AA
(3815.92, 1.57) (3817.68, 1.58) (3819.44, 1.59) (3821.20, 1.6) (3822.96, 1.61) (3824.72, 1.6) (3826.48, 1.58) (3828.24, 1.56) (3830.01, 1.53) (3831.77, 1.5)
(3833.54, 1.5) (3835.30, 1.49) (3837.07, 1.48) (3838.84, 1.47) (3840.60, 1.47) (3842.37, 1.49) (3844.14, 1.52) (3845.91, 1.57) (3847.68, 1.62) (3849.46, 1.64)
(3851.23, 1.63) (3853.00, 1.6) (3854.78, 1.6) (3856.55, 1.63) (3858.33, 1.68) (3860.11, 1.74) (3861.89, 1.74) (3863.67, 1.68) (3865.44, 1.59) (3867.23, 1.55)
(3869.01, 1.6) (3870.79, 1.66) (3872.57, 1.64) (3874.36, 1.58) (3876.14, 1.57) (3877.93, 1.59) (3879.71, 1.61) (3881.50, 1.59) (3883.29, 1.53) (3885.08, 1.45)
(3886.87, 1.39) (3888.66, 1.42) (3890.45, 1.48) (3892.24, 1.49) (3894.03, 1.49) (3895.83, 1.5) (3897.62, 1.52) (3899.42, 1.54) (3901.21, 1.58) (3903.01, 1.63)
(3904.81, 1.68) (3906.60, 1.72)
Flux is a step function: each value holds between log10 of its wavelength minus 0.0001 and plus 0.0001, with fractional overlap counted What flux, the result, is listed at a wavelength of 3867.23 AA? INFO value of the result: 1.55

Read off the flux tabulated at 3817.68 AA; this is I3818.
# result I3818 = 1.58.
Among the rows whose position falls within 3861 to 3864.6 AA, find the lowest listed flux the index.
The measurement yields 1.68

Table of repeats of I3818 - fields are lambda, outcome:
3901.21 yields 1.58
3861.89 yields 1.74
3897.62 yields 1.52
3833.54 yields 1.5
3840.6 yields 1.47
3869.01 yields 1.6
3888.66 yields 1.42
